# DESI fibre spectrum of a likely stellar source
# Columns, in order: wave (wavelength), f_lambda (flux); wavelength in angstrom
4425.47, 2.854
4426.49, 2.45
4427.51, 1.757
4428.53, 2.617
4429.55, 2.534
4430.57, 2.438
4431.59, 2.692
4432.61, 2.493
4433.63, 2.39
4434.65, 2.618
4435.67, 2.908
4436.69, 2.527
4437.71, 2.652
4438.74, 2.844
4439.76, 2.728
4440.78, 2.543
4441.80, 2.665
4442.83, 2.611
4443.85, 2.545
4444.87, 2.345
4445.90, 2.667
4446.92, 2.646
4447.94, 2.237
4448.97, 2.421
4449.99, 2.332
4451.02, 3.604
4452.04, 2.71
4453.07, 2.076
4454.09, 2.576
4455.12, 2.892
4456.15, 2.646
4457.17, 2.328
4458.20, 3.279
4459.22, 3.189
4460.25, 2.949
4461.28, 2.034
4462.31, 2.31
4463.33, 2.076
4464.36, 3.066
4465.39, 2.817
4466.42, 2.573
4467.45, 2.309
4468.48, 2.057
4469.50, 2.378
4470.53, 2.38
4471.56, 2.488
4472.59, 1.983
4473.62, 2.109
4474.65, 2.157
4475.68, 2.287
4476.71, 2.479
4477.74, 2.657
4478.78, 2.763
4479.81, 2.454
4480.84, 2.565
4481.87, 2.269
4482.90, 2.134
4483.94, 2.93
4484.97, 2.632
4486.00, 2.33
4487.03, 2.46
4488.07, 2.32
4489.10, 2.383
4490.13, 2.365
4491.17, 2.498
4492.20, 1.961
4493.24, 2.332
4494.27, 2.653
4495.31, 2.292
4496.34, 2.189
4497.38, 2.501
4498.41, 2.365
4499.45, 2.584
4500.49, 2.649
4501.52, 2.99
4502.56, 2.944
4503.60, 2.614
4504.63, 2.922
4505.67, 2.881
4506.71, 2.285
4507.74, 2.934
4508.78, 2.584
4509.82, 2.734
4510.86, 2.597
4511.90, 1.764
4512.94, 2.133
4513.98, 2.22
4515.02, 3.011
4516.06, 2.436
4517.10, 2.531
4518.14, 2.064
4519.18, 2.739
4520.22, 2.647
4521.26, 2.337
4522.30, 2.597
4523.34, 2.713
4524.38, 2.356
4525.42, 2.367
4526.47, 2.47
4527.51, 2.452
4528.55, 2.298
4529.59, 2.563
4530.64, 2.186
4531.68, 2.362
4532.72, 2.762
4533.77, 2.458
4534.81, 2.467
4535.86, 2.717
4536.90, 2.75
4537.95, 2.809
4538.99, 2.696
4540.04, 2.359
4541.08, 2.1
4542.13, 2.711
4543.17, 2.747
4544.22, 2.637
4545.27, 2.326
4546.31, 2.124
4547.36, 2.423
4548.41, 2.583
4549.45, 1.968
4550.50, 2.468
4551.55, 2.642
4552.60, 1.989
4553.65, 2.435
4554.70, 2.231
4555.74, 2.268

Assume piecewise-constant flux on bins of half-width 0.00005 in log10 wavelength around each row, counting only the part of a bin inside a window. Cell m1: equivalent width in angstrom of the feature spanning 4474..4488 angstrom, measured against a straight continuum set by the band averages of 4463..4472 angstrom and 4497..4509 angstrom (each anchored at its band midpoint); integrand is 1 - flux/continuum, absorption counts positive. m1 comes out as 0.5 angstrom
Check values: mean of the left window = 2.47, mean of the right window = 2.69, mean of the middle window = 2.46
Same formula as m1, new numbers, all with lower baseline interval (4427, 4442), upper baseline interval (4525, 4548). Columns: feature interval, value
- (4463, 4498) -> 1.65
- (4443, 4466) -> -0.71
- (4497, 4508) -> -0.79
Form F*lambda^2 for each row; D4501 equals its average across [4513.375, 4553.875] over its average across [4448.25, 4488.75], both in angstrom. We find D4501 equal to 1.01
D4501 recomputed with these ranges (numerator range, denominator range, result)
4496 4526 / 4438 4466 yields 0.99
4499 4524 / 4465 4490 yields 1.09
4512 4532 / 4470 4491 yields 1.03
